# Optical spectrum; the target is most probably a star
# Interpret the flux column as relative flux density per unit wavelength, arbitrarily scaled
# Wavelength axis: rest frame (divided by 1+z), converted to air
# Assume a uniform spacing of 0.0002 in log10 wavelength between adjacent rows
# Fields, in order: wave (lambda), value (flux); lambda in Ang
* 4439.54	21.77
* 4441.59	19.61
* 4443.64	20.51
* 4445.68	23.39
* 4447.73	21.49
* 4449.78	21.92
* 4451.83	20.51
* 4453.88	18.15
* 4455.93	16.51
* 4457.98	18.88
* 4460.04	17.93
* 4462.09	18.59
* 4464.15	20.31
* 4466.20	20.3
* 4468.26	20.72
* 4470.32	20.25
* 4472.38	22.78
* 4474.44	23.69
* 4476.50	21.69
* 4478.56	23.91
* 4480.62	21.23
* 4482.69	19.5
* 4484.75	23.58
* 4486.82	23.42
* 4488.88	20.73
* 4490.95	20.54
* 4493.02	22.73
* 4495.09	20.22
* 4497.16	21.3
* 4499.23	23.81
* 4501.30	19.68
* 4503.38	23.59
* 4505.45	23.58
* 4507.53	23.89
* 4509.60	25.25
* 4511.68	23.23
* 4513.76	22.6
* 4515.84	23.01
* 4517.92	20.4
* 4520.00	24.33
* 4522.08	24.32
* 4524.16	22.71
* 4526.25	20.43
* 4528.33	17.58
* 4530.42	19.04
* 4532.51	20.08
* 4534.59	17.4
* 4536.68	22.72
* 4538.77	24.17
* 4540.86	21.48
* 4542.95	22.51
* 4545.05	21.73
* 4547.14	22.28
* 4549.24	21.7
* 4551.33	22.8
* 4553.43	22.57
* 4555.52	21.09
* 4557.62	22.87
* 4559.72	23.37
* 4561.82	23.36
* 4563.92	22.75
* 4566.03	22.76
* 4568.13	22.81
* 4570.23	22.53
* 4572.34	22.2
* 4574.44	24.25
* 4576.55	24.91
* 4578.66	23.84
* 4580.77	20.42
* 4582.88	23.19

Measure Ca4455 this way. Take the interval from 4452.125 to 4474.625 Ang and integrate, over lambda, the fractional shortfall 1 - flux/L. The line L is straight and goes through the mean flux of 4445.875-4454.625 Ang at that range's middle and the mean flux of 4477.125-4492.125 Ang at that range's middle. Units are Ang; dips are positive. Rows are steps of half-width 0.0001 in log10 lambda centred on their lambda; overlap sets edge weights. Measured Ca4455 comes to 1.6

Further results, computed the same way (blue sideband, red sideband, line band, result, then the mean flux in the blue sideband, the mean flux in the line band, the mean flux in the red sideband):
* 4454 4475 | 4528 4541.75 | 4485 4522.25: -4.38 Ang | 19.8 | 22.6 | 20.5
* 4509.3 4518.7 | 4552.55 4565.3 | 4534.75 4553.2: 0.42 Ang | 22.8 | 22.2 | 22.7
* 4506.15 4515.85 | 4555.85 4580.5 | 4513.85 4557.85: 3.25 Ang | 23.6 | 21.7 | 23.1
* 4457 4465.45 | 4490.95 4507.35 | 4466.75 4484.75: -1.44 Ang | 19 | 21.8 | 22.1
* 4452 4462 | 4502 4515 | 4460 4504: -1.50 Ang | 18.2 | 21.4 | 23.6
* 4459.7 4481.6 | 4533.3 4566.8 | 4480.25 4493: -0.15 Ang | 21.1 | 21.6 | 22.2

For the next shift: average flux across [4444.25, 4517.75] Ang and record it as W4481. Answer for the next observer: 21.5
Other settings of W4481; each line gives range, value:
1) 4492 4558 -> 22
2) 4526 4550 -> 20.9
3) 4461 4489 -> 21.5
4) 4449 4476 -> 20.1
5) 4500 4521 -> 23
